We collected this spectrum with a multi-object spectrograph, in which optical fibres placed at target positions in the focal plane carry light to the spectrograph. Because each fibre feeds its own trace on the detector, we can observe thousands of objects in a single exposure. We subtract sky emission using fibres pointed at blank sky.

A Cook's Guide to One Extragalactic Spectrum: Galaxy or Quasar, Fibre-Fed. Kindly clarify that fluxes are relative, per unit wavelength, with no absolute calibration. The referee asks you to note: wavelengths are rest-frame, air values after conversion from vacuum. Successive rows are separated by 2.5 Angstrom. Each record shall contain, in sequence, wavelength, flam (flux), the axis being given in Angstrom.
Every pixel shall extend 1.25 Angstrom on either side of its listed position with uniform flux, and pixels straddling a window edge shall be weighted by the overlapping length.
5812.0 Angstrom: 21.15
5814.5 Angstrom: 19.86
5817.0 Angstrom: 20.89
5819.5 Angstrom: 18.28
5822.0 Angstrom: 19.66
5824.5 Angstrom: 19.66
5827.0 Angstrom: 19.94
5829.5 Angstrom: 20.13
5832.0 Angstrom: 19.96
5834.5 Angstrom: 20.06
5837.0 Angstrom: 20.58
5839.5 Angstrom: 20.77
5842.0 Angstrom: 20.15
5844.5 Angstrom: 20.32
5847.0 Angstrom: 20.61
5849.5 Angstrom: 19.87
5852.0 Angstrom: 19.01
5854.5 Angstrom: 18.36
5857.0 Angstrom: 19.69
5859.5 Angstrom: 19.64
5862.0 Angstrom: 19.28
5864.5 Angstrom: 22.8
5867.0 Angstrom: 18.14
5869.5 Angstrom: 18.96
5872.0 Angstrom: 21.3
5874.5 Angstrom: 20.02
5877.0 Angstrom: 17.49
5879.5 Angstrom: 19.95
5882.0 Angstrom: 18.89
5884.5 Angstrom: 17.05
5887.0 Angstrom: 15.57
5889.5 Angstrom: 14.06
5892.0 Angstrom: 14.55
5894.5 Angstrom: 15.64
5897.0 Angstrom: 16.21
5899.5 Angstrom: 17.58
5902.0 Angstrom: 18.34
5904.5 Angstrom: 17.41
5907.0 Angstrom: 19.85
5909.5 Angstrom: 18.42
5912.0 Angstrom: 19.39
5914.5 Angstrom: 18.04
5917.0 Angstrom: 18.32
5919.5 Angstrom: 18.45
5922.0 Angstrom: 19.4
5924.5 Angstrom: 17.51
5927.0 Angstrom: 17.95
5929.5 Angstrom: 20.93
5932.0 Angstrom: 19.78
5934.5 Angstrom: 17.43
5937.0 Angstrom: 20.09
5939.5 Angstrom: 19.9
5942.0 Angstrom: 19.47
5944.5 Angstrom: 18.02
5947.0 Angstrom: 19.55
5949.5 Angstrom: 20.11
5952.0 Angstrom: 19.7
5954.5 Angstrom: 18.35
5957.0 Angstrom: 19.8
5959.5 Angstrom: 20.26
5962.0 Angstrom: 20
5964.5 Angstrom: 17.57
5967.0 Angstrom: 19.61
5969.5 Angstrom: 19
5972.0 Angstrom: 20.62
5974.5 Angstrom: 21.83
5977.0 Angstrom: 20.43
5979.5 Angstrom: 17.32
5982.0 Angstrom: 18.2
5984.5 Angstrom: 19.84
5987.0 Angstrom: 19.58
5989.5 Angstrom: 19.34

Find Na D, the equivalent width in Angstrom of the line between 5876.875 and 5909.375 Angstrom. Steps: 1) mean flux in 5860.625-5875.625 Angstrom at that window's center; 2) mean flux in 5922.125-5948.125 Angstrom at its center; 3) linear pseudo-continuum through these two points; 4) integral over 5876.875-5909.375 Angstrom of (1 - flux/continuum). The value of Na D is 4.20 Angstrom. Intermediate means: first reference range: 20.1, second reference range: 19.1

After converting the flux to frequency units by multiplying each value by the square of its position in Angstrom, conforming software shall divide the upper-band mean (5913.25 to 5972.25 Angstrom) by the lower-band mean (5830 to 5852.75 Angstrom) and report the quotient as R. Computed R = 0.98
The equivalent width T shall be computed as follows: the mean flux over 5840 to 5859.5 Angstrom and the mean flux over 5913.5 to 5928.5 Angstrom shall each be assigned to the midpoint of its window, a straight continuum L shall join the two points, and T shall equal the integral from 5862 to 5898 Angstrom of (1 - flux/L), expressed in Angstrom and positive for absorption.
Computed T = 2.3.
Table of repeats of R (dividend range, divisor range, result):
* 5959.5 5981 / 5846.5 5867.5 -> 1.03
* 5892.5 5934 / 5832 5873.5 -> 0.93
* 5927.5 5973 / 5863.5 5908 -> 1.11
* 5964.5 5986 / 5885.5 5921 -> 1.15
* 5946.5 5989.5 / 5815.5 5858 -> 1.03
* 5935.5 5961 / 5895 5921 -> 1.09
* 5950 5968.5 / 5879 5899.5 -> 1.21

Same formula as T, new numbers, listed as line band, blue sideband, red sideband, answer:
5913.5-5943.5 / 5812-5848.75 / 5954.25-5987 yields 1.1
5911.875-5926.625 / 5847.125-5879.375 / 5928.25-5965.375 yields 0.8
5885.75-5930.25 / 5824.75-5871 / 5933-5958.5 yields 4.3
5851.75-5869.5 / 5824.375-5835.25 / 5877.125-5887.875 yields -0.7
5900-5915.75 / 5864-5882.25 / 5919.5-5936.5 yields 0.5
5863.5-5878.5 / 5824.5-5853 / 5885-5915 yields -1.0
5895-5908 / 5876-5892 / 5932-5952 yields 0.0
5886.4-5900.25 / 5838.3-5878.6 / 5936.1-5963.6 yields 2.9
